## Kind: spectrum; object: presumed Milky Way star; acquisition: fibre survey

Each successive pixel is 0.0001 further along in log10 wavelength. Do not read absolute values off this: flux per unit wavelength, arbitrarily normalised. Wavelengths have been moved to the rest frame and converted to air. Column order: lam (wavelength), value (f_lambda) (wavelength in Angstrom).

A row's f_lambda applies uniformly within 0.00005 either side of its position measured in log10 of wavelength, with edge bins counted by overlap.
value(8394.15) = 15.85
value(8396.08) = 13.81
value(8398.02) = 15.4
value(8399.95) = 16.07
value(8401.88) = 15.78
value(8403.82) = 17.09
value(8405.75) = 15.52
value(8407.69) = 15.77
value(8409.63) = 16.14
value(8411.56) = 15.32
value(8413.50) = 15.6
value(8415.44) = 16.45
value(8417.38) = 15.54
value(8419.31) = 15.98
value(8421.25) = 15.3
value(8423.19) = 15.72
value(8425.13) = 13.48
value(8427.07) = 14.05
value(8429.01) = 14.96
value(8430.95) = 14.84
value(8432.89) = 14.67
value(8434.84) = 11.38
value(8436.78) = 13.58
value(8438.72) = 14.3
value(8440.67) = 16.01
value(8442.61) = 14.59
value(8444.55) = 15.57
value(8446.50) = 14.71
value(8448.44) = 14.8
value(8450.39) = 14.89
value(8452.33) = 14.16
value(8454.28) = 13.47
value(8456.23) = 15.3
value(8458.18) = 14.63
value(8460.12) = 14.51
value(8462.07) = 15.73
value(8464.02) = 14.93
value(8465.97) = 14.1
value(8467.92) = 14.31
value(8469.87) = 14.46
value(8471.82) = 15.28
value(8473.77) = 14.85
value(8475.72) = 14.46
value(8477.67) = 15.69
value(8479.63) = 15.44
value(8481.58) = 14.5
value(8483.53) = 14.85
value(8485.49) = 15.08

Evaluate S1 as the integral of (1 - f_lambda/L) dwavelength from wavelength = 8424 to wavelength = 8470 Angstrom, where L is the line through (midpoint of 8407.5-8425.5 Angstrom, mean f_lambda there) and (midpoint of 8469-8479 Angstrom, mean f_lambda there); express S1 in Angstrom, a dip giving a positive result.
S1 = 2.3 Angstrom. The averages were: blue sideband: 15.6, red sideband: 15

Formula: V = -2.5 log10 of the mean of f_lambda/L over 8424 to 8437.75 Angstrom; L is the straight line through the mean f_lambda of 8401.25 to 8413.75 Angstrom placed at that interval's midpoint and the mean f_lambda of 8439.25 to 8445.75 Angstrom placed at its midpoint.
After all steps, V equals 0.120 mag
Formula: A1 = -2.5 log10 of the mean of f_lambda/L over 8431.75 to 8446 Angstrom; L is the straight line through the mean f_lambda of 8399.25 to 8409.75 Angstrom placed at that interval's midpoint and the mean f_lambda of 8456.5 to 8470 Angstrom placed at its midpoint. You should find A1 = 0.070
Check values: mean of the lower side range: 16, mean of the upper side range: 14.7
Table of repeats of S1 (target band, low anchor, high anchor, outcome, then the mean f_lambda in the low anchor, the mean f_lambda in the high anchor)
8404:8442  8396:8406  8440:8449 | 1.1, 15.8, 15.1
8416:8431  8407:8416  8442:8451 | 0.5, 15.8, 14.9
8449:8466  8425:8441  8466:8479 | -0.2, 14.1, 14.8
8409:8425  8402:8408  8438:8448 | 0.1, 16.1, 15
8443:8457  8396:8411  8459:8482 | 0.4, 15.8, 14.9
